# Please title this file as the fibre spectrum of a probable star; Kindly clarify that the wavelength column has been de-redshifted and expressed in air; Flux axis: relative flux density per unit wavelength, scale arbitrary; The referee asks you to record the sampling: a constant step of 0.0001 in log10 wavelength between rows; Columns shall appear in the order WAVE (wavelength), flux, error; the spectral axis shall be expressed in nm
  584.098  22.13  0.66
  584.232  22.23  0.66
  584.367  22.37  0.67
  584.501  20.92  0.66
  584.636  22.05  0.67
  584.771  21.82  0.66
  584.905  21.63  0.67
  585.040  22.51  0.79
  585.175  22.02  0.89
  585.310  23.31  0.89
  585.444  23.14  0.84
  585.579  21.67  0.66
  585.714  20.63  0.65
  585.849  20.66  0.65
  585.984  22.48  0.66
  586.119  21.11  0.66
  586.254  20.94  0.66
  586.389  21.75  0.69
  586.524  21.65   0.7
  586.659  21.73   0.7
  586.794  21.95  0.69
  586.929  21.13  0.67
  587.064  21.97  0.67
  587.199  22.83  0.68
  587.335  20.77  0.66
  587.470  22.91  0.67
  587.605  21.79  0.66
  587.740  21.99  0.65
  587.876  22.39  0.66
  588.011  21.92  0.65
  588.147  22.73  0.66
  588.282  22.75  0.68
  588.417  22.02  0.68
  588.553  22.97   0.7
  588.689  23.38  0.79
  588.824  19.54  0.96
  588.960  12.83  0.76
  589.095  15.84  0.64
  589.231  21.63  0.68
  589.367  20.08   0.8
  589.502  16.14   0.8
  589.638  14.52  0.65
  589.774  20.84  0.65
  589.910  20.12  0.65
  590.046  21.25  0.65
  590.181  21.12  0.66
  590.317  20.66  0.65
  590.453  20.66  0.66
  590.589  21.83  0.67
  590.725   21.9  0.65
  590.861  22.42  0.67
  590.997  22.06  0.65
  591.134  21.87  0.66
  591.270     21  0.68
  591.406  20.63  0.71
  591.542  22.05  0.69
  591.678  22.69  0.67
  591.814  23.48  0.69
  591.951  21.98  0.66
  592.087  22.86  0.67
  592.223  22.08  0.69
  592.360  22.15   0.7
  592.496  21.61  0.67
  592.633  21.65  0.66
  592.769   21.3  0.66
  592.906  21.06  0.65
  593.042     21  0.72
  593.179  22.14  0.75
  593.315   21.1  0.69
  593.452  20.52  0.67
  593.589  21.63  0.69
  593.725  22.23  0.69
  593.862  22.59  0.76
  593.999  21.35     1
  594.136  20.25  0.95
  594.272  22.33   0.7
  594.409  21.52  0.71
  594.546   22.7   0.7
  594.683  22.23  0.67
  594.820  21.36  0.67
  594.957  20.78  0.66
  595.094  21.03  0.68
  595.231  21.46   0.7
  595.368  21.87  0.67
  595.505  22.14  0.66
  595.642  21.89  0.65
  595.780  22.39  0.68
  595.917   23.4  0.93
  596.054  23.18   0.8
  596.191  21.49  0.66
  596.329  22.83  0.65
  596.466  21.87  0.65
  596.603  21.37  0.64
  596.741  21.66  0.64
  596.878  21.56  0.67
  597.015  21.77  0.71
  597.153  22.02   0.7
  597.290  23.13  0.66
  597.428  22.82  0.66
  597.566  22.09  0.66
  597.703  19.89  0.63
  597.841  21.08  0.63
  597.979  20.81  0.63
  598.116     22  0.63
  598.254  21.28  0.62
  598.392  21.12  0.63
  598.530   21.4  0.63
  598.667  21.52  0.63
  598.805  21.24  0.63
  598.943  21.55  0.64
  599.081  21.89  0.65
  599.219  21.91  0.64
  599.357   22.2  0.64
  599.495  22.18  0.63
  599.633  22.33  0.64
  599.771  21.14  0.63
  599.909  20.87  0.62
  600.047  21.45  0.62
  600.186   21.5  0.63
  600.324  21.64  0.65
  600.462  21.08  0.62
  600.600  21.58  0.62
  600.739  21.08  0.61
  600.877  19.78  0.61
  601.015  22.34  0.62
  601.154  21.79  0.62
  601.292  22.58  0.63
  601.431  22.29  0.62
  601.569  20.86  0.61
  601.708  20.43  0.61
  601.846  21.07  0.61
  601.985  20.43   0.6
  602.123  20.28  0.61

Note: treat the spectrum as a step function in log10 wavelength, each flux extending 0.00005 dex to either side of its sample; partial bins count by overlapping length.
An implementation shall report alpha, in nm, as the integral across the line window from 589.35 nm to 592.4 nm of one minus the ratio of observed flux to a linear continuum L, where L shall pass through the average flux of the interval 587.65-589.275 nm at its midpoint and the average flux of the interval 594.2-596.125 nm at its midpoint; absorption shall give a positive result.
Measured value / 0.03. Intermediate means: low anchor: 20.8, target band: 21.1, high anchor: 22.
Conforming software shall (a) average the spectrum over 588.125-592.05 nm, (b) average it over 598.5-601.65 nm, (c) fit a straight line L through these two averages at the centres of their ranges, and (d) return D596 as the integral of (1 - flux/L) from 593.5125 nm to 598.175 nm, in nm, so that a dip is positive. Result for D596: -0.14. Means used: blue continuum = 20.7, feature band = 21.8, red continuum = 21.6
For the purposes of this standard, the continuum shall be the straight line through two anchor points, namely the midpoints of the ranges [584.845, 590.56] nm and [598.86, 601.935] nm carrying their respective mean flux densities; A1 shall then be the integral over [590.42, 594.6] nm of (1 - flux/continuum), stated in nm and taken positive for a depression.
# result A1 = -0.11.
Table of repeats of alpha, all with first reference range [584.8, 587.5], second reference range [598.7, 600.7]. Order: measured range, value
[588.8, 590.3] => 0.22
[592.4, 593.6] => 0.02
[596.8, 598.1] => 0.00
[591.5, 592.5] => -0.03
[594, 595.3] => 0.01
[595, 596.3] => -0.03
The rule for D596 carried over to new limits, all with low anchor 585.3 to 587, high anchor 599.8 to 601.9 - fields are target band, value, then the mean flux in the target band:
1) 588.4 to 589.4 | 0.09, 19.6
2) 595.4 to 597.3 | -0.06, 22.2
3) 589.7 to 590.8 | 0.03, 21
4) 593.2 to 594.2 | 0.00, 21.4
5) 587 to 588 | -0.02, 22.1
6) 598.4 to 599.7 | -0.02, 21.8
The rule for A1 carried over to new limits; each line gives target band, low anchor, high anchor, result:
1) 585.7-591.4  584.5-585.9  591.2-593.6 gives 0.22 nm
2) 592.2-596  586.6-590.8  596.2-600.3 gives -0.08 nm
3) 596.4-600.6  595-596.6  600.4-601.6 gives 0.03 nm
